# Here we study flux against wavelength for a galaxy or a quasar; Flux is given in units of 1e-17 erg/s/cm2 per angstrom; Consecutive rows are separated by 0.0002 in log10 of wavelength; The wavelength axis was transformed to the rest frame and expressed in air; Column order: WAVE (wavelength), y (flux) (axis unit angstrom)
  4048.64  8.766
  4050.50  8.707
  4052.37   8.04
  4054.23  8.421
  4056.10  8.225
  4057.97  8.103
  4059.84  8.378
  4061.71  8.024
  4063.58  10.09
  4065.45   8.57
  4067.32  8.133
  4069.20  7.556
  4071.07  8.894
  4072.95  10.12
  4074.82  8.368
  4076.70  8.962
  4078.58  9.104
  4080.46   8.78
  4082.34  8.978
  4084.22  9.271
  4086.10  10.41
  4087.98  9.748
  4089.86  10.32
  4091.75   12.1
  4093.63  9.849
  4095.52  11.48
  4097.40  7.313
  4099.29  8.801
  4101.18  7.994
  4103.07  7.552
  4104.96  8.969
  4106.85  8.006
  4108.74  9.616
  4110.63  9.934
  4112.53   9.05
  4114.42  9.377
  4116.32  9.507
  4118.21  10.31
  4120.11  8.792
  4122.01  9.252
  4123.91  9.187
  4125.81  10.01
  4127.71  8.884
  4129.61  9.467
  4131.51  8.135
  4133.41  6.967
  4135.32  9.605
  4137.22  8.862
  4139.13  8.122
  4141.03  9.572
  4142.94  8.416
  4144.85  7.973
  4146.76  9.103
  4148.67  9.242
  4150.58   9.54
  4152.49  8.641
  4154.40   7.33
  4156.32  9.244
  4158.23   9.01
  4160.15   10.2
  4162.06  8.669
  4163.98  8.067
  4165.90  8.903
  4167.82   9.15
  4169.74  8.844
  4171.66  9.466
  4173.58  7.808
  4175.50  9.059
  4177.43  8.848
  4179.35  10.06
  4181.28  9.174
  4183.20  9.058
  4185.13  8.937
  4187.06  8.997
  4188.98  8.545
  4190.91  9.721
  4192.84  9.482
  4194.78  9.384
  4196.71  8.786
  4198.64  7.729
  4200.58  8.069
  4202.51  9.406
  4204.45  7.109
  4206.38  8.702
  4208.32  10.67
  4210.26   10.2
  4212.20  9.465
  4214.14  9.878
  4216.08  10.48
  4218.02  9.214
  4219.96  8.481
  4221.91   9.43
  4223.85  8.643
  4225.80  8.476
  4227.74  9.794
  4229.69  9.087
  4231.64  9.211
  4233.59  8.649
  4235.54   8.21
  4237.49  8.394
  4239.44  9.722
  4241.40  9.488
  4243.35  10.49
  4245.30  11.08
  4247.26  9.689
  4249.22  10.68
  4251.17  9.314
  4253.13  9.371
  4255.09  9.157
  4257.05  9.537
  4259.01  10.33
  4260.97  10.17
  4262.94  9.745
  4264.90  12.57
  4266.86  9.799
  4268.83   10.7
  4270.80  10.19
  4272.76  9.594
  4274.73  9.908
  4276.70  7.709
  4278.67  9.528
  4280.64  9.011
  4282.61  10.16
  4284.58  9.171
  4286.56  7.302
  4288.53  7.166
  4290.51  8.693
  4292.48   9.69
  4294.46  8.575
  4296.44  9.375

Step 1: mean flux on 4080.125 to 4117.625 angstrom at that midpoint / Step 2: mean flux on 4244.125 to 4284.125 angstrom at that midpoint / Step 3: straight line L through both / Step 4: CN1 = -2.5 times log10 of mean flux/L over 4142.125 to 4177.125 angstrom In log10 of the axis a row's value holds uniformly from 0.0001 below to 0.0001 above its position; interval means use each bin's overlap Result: 0.09 mag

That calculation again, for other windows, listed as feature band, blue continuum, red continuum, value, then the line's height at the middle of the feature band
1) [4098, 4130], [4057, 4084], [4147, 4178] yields -0.03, 8.8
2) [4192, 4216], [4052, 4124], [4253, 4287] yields 0.04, 9.48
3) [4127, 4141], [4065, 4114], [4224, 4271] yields 0.08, 9.32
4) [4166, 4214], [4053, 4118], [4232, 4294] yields 0.03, 9.33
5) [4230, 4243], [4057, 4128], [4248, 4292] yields 0.05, 9.47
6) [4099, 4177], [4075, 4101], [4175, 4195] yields 0.06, 9.36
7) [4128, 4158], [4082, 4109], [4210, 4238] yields 0.07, 9.29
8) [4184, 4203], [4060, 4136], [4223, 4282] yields 0.06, 9.43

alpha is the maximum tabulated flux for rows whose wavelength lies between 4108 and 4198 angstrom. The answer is 10.31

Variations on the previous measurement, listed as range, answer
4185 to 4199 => 9.721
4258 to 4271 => 12.57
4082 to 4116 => 12.1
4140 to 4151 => 9.572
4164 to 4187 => 10.06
